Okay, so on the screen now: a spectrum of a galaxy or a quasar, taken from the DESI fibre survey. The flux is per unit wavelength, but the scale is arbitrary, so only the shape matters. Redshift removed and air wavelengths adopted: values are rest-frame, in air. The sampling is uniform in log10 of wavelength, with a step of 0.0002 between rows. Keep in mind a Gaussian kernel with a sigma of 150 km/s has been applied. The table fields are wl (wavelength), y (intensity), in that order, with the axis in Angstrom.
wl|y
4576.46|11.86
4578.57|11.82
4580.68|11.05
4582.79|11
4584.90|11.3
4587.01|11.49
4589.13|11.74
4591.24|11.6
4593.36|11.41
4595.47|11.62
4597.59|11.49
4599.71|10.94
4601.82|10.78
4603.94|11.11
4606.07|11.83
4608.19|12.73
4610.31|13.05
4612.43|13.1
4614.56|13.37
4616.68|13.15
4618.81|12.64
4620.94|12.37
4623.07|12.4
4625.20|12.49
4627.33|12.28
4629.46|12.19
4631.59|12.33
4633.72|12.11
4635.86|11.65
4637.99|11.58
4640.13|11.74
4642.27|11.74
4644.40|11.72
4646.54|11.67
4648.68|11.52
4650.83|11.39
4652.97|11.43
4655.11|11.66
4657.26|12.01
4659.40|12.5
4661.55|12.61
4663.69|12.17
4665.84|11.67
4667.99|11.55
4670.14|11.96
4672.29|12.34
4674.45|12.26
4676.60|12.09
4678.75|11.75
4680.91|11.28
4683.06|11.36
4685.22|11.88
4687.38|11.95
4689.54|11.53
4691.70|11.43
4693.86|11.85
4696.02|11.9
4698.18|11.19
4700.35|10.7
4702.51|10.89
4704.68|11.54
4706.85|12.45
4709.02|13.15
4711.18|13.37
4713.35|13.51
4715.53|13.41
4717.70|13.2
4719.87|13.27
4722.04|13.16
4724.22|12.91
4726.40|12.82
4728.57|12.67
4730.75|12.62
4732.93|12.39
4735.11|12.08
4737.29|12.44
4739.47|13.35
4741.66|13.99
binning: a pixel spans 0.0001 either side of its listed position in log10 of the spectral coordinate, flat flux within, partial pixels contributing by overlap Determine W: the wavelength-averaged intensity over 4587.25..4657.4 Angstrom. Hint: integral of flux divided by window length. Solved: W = 12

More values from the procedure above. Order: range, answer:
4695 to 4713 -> 12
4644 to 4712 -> 11.8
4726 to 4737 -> 12.5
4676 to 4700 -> 11.6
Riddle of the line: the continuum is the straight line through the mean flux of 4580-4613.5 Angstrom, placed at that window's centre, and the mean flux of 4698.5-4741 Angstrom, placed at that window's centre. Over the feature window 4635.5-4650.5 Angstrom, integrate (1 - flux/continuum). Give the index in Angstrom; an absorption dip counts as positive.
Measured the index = 0.5 Angstrom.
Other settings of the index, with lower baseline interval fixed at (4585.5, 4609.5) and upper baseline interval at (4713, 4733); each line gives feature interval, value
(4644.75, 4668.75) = 0.8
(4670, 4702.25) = 2.3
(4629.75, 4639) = 0.0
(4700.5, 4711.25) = 0.6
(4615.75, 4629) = -0.8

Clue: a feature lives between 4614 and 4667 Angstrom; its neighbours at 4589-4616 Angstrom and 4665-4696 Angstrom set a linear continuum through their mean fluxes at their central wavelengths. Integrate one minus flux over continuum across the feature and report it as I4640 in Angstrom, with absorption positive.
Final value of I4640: -1.0 Angstrom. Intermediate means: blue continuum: 11.9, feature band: 12.1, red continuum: 11.8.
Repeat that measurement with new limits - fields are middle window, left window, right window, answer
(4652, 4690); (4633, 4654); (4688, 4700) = -1.0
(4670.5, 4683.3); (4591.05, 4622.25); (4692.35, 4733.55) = 0.5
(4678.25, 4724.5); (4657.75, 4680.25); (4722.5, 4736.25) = 0.8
